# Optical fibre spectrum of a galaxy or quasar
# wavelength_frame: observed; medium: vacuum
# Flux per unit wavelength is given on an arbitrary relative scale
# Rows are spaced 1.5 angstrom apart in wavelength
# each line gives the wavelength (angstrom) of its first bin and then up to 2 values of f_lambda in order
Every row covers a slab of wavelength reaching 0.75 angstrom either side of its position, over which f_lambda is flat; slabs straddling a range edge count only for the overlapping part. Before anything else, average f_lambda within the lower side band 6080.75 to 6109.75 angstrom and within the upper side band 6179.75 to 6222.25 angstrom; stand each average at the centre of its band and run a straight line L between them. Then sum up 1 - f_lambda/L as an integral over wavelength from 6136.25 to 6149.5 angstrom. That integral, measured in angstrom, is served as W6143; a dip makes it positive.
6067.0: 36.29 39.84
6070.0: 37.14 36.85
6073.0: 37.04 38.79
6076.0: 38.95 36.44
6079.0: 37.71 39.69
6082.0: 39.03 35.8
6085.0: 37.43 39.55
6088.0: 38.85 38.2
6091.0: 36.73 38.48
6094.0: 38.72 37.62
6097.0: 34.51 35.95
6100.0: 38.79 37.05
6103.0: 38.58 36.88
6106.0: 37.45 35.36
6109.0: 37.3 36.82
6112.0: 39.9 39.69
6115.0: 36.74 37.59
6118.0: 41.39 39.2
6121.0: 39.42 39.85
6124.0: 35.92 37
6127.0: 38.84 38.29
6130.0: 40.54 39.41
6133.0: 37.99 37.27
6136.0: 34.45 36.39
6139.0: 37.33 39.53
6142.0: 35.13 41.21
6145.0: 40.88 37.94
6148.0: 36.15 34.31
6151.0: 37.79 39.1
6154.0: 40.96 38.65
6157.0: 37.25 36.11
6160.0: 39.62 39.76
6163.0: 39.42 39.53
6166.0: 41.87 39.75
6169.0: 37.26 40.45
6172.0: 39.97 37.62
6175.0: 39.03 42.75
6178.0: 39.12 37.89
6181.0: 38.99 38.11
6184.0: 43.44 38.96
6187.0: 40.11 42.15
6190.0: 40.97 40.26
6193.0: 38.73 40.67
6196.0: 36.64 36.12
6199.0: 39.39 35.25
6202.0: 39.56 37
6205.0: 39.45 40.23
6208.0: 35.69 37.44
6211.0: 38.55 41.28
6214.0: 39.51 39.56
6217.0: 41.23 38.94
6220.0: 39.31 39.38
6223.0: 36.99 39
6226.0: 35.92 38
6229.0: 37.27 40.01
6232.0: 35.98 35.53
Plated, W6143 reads 0.2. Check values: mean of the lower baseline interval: 37.5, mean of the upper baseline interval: 39.2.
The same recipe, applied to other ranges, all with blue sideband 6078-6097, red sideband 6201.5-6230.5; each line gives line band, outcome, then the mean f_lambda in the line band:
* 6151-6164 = -0.2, 38.8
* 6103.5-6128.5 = 0.0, 38.1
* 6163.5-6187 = -0.7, 39.7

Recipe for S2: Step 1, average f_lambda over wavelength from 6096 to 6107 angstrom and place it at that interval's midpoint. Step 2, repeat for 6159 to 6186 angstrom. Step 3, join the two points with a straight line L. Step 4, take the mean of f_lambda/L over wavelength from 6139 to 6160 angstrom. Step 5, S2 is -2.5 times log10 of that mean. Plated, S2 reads 0.02 mag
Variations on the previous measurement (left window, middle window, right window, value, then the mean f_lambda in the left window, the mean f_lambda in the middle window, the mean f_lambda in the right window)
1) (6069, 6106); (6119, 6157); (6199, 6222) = 0.002 mag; 37.7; 38.1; 38.8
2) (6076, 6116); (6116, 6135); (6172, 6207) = -0.015 mag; 37.7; 38.7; 39.2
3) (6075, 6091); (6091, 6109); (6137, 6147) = 0.029 mag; 38.1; 37.2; 38.4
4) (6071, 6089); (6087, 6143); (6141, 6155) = 0.008 mag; 38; 37.8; 38.2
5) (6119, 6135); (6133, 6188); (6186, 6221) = 0.001 mag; 38.5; 38.7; 39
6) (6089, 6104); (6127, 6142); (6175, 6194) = 0.022 mag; 37.4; 37.8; 40.1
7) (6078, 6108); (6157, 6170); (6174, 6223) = -0.011 mag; 37.6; 39.1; 39.2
